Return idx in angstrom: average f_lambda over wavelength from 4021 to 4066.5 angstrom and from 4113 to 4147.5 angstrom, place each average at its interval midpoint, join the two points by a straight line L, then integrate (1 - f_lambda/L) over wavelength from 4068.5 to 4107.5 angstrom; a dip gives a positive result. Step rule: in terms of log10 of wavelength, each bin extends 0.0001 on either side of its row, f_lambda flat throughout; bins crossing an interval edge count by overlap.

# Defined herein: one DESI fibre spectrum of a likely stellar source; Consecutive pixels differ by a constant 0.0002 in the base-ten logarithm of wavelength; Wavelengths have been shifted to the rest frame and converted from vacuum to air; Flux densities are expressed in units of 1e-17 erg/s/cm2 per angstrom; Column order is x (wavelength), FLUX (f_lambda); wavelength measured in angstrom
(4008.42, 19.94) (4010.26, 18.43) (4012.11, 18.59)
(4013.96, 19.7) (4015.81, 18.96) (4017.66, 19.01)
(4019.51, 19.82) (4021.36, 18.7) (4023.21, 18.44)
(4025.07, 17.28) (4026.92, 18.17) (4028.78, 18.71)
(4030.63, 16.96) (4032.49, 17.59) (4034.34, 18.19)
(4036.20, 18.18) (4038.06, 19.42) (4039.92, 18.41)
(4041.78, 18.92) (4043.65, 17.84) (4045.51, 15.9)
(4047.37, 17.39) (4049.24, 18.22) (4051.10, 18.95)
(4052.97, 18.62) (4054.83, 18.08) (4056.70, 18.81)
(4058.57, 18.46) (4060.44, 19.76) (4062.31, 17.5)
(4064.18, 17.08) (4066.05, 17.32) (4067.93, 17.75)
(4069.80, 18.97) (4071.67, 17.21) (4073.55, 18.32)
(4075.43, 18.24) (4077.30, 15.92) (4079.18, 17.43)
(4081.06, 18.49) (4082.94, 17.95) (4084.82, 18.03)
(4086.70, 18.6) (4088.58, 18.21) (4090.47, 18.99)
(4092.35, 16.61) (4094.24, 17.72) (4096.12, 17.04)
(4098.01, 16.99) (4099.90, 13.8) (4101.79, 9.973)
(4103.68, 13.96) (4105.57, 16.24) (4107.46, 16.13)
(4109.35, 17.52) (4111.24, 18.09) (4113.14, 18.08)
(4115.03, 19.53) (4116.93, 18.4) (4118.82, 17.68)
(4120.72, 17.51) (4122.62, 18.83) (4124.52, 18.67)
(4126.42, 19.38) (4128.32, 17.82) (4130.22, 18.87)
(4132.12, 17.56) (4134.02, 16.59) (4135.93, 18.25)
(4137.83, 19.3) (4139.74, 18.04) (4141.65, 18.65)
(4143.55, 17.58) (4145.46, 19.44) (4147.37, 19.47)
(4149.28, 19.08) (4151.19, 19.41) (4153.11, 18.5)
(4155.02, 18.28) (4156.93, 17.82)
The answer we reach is 2.9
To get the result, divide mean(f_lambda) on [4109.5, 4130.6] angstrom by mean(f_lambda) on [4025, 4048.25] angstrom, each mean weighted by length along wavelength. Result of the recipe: 1.02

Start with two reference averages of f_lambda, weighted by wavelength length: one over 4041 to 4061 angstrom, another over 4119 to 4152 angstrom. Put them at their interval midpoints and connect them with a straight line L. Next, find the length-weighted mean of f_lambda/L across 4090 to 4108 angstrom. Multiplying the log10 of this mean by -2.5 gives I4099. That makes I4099 0.174 mag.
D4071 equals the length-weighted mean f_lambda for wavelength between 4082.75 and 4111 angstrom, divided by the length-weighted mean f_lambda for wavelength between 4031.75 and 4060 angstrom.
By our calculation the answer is 0.91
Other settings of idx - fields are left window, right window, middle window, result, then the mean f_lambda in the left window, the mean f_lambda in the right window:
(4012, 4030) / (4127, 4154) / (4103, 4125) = 1.1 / 18.7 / 18.5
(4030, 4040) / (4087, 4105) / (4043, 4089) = -2.5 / 18.1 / 16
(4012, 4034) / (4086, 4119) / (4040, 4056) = -0.1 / 18.5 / 16.8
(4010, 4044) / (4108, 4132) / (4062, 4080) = 0.8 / 18.5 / 18.3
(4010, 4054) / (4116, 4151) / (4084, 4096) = 0.3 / 18.3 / 18.4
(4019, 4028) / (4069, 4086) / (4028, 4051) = 0.3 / 18.4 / 17.8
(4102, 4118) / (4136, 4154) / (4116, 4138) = -0.5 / 16.9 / 18.8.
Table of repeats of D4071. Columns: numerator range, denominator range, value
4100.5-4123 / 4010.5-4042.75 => 0.90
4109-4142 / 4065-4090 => 1.02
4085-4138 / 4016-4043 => 0.94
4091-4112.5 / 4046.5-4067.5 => 0.88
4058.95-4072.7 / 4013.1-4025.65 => 0.95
